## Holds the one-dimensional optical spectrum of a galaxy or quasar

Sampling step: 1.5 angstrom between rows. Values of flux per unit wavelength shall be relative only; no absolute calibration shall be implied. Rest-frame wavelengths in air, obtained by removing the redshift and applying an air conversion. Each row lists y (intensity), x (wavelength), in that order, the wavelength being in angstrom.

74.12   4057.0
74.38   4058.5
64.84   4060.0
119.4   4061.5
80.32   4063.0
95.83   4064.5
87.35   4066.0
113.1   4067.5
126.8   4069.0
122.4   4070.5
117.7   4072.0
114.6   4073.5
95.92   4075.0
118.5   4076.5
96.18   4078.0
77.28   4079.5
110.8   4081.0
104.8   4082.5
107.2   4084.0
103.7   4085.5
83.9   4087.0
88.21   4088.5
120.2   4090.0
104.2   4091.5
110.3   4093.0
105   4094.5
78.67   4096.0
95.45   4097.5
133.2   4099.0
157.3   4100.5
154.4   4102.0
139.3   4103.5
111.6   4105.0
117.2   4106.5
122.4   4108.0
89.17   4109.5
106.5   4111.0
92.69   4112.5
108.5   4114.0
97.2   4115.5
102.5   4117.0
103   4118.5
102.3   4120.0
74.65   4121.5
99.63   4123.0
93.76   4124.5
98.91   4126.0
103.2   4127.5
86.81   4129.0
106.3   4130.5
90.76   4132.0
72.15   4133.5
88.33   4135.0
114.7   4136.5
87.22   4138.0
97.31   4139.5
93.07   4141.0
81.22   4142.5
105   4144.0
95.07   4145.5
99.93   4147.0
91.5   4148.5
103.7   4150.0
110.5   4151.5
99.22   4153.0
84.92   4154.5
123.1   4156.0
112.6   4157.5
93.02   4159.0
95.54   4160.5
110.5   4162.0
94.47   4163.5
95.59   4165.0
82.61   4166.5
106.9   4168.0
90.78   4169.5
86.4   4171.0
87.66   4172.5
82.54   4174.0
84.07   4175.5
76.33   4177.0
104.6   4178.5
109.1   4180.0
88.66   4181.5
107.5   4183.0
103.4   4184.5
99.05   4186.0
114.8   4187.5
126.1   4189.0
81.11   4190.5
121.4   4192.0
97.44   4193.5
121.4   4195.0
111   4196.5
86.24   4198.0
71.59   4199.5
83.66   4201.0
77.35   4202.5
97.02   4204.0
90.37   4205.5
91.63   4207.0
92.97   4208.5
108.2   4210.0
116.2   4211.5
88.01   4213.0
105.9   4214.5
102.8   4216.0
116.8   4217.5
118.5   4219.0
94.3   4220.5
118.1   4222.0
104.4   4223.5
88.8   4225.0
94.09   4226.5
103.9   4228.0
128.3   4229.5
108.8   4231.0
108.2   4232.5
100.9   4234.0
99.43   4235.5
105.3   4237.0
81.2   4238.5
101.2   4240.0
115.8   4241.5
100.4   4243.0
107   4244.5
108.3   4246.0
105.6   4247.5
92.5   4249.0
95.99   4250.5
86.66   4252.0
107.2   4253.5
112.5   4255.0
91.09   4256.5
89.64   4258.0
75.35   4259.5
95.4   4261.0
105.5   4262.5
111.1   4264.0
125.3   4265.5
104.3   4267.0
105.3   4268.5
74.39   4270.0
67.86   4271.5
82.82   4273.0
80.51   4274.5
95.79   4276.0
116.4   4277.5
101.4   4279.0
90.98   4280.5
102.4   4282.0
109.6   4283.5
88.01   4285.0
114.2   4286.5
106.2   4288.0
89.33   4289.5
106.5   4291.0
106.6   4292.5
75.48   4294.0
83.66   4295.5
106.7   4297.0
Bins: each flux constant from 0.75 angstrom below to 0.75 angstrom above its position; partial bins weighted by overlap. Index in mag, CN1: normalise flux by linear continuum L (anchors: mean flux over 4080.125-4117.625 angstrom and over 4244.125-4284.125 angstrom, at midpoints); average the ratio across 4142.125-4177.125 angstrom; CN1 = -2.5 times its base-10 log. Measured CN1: 0.10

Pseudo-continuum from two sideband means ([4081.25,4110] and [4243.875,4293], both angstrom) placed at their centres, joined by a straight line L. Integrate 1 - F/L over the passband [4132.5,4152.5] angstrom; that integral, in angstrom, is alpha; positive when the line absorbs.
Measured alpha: 2.40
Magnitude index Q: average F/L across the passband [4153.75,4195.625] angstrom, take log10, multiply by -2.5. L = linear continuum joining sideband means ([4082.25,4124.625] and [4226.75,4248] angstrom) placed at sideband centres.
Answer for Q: 0.07 mag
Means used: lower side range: 107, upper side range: 105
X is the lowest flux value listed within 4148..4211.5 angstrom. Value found 71.59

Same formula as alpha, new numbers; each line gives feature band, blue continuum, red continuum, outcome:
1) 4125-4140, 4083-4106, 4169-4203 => 1.6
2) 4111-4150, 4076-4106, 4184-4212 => 3.8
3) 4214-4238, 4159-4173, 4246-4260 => -2.6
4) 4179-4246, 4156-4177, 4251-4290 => -4.5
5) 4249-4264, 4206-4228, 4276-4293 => 1.0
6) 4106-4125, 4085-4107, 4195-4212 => 1.6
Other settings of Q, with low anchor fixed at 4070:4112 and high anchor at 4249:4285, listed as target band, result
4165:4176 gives 0.165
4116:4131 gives 0.113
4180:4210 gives 0.038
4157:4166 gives 0.055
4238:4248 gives -0.052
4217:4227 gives -0.052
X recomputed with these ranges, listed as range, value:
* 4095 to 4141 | 72.15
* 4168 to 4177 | 76.33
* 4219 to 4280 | 67.86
